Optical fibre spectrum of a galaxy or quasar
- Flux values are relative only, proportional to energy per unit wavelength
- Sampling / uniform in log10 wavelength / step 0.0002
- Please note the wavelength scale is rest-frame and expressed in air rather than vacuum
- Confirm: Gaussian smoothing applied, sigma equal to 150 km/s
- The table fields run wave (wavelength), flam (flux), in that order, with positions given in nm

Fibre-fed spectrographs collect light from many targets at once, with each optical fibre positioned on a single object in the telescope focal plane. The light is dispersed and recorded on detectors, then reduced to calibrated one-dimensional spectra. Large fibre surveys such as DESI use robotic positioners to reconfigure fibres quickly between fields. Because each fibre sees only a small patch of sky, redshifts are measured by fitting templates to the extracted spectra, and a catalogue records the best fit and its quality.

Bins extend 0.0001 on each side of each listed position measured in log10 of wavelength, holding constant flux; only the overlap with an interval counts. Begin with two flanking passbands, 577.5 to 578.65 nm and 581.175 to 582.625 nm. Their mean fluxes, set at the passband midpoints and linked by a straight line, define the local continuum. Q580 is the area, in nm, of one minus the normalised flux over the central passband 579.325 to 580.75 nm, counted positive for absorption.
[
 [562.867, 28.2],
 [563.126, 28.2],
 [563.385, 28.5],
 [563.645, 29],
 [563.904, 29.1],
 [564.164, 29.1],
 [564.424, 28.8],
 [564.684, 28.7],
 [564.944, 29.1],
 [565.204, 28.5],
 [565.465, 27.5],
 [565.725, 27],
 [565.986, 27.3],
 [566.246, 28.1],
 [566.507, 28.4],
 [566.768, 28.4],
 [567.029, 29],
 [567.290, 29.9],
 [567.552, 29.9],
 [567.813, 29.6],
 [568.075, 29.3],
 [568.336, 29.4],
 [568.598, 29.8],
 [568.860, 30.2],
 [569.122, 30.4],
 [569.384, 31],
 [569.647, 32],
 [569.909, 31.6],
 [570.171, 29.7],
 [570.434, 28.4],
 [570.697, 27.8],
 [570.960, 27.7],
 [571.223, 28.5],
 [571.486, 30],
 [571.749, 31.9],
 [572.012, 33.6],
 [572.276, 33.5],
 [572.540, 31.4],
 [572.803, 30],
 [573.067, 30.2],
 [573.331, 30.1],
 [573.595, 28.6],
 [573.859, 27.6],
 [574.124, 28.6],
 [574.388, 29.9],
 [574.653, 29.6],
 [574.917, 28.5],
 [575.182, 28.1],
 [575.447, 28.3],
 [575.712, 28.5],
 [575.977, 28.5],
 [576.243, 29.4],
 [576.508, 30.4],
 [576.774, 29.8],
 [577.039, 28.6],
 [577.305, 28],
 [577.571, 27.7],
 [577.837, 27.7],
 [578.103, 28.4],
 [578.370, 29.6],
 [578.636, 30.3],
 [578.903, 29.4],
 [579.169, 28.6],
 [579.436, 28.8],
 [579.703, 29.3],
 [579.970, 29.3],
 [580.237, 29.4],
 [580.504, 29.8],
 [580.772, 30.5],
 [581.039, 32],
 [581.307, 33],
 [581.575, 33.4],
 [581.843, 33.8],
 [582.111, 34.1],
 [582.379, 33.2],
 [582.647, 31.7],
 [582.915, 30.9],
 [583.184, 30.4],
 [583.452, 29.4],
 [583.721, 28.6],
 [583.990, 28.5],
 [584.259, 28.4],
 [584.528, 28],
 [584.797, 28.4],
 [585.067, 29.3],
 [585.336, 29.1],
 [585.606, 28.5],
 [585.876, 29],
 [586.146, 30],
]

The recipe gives 0.08 nm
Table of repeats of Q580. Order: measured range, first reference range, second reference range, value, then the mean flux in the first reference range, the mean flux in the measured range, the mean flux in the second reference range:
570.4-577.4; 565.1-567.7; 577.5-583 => 0.018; 28.4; 29.5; 30.6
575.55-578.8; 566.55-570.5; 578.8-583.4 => 0.187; 29.9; 28.9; 31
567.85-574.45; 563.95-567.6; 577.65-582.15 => -0.188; 28.5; 30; 30.3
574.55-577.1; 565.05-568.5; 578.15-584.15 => 0.077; 28.7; 29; 30.6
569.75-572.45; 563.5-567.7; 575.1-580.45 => -0.146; 28.6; 30.3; 28.9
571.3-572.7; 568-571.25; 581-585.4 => -0.094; 29.7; 31.9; 30.7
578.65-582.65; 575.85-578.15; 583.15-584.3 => -0.300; 28.7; 31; 29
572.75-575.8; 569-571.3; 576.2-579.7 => 0.035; 29.7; 29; 29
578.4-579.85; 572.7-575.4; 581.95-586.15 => 0.009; 29.1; 29.3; 29.9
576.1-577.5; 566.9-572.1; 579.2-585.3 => 0.049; 30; 29.2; 30.4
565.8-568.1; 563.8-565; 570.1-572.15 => 0.033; 28.9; 28.8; 29.7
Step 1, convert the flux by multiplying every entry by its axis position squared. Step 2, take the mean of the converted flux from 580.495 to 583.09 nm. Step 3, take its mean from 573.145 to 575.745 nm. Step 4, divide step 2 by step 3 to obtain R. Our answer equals 1.15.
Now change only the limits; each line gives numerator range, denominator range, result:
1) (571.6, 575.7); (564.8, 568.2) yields 1.07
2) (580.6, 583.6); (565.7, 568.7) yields 1.17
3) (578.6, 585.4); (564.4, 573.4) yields 1.07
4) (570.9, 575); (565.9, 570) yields 1.03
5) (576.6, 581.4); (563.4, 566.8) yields 1.09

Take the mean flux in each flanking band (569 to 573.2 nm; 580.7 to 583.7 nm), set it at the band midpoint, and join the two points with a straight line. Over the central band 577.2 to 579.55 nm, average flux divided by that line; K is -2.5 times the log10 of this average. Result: 0.10 mag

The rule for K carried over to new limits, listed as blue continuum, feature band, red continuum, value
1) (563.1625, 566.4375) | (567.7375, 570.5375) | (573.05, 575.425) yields -0.06 mag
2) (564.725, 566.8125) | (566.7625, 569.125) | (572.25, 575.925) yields -0.05 mag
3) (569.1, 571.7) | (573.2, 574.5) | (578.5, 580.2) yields 0.02 mag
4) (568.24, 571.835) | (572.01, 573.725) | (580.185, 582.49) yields -0.01 mag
